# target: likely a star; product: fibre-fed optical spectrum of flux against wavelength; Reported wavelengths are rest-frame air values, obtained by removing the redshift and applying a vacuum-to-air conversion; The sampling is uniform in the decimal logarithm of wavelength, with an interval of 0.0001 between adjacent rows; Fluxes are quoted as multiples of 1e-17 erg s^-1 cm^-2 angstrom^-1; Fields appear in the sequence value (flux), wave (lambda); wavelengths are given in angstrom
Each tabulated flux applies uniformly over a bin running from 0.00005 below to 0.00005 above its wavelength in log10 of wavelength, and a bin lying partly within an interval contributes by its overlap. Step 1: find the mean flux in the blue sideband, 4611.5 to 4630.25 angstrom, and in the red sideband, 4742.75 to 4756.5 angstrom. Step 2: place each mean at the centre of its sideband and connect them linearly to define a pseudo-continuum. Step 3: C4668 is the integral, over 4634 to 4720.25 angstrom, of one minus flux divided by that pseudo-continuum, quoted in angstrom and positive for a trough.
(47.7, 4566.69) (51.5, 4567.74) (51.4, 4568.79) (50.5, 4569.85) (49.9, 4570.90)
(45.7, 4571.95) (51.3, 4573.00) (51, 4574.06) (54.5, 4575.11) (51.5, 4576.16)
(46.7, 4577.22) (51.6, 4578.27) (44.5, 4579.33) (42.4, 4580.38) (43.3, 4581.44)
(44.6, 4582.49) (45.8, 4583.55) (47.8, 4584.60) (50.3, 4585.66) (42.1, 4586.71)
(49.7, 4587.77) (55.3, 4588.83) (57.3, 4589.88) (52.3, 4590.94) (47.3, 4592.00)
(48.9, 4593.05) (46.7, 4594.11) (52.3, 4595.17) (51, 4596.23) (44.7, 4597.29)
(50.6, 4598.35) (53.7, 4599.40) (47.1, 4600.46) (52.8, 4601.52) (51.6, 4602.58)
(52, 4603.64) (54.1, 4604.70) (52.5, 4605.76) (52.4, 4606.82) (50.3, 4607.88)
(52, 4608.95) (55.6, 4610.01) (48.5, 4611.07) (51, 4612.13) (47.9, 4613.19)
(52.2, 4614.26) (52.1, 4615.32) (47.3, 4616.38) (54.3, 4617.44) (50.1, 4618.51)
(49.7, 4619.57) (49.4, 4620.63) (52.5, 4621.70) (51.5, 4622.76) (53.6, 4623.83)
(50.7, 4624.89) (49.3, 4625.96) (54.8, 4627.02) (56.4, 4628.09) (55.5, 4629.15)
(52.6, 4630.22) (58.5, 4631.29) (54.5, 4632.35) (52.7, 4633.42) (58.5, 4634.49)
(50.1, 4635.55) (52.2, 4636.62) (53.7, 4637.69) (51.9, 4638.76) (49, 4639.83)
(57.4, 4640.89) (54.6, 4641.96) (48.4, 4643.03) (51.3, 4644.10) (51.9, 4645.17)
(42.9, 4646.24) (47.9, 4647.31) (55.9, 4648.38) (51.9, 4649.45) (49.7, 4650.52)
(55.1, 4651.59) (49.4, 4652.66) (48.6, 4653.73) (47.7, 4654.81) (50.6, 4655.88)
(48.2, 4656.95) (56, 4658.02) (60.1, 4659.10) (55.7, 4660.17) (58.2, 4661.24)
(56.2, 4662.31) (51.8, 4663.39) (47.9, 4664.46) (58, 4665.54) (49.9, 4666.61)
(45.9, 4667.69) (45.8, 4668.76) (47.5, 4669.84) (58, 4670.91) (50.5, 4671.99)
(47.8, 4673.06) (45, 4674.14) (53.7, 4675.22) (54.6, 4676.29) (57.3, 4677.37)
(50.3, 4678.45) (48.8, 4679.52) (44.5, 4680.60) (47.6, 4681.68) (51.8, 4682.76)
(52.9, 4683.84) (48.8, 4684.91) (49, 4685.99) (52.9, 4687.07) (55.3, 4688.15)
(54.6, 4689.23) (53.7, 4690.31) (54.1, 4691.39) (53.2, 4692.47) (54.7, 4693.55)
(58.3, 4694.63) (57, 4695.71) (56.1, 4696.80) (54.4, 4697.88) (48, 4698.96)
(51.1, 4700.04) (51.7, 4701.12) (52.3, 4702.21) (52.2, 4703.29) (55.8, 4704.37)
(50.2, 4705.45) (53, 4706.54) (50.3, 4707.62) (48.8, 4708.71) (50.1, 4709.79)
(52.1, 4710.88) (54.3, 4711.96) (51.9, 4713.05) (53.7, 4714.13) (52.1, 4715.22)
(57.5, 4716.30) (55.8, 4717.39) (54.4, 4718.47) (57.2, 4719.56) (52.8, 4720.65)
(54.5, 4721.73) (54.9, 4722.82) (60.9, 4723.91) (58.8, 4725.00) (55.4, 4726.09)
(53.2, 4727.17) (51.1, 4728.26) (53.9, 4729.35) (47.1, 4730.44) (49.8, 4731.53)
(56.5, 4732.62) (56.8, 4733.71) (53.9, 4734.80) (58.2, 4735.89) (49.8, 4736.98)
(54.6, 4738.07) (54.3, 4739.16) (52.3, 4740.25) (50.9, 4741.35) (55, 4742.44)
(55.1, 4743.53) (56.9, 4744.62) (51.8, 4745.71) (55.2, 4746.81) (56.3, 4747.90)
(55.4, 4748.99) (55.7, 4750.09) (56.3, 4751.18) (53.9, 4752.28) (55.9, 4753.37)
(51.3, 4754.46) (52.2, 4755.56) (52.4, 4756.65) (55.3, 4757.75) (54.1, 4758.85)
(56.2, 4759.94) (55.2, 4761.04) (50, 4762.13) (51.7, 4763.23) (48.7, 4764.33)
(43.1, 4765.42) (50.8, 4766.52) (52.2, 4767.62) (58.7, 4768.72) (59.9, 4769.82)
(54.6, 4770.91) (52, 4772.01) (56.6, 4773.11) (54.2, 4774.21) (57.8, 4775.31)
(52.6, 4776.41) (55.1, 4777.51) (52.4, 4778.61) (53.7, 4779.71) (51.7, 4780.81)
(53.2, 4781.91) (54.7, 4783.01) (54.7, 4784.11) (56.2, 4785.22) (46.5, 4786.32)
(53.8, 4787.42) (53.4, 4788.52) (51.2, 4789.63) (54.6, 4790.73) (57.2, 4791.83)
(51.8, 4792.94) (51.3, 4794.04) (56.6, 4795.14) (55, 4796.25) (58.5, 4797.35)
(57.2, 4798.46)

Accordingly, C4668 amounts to 1.23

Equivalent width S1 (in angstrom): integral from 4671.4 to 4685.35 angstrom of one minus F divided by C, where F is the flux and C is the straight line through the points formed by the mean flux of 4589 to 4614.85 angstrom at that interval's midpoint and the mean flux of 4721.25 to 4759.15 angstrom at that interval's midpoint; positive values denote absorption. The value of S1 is 0.67 angstrom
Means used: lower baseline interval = 51.1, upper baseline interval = 54.3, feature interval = 50.3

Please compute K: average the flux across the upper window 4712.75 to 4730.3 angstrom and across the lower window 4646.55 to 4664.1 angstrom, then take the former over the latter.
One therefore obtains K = 1.04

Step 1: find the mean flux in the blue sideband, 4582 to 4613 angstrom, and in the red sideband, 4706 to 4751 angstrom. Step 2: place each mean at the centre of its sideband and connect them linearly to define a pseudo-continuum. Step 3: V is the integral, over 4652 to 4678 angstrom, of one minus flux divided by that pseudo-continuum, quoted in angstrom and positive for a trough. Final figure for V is 0.2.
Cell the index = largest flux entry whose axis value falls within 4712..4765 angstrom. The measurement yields 60.9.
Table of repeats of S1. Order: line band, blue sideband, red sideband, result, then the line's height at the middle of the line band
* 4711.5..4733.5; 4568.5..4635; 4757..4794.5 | -0.7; 52.6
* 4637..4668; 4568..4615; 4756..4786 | -0.5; 51.1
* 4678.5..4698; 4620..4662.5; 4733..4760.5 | 0.3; 53.4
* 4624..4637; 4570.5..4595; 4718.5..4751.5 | -0.8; 50.6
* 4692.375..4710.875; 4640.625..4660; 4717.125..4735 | 0.3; 53.6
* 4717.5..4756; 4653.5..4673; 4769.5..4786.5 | -0.7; 53.4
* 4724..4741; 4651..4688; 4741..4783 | -0.3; 53.1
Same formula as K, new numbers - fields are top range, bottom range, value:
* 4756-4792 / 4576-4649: 1.05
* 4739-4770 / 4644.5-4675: 1.05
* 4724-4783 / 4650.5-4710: 1.04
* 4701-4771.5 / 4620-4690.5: 1.03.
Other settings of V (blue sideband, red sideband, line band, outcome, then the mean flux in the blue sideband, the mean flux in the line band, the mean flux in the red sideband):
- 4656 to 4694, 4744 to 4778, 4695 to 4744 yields -0.5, 52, 53.6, 53.9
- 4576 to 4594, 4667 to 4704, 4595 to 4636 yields -2.2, 48.2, 52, 51.8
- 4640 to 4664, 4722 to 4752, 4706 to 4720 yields 0.2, 52.2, 53.2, 54.4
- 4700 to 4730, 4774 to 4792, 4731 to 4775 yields -0.2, 53.6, 53.9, 53.6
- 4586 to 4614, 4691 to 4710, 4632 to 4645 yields -0.3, 50.8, 52.8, 52.9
